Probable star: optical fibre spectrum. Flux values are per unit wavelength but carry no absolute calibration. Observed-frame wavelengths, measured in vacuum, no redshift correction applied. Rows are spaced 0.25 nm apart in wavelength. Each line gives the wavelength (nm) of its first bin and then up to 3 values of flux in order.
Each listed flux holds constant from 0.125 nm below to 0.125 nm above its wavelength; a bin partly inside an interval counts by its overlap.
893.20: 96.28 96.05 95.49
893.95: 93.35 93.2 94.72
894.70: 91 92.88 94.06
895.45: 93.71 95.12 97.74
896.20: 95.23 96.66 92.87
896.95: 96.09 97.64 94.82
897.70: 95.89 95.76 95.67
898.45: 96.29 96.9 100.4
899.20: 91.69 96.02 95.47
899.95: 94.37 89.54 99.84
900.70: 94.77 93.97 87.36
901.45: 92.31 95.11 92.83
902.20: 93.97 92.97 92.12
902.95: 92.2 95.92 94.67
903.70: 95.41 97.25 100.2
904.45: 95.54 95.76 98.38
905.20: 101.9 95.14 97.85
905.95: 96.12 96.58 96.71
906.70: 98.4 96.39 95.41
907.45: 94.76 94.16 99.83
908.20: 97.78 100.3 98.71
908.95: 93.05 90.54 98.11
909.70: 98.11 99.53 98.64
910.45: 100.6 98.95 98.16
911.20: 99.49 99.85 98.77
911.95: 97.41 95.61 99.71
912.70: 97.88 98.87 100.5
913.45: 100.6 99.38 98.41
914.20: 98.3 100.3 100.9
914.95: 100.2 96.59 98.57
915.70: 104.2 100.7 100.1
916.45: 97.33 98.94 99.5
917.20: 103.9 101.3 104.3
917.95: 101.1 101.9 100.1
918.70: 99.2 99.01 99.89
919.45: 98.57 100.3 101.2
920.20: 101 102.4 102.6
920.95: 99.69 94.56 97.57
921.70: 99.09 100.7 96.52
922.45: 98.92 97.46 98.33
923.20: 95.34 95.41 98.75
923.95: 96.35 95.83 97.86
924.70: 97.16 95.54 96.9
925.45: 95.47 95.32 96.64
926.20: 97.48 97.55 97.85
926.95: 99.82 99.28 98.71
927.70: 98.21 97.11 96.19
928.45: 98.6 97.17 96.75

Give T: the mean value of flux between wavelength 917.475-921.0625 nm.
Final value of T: 101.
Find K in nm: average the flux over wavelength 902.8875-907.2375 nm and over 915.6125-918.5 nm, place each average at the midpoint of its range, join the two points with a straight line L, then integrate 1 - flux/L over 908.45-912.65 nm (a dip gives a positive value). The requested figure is 0.036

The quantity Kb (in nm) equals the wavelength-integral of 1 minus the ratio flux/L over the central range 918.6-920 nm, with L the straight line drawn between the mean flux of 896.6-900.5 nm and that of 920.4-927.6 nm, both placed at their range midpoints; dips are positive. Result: -0.03 nm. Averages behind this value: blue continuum 95.5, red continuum 97.7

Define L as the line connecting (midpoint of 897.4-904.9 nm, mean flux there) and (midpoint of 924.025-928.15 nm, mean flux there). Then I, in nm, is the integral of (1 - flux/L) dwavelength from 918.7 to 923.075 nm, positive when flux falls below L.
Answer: -0.11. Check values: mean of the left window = 94.9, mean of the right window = 97.3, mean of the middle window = 99.3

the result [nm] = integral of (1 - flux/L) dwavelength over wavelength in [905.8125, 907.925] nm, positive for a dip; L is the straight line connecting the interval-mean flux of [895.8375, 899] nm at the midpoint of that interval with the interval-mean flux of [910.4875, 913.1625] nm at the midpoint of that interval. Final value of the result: 0.03 nm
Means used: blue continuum 96.2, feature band 96.3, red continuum 98.6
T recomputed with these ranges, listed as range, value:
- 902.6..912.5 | 97.1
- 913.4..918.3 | 100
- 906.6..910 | 96.7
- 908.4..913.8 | 98.3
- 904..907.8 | 96.9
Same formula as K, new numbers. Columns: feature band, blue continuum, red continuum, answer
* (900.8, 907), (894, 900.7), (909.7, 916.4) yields 0.09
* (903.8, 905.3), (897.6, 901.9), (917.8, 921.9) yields -0.03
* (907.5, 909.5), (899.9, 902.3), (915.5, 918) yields 0.01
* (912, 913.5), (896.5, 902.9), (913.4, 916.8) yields 0.00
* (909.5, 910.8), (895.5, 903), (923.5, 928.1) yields -0.05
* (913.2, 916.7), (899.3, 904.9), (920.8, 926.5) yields -0.13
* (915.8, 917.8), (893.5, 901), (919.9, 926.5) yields -0.07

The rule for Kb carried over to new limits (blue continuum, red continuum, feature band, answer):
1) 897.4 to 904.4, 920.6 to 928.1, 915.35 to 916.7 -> -0.05 nm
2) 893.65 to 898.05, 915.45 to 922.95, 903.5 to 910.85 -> 0.01 nm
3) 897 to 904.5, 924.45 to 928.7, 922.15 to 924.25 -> 0.00 nm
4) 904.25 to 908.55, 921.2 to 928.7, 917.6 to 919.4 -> -0.06 nm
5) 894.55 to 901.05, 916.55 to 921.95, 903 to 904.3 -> 0.00 nm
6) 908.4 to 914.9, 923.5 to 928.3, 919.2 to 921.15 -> -0.06 nm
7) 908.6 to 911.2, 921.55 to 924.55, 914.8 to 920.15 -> -0.15 nm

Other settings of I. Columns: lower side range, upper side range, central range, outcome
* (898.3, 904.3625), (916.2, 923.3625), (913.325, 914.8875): -0.02 nm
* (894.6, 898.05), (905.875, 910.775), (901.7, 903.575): 0.05 nm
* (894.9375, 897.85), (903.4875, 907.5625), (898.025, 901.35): 0.04 nm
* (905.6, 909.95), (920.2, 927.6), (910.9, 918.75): -0.21 nm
